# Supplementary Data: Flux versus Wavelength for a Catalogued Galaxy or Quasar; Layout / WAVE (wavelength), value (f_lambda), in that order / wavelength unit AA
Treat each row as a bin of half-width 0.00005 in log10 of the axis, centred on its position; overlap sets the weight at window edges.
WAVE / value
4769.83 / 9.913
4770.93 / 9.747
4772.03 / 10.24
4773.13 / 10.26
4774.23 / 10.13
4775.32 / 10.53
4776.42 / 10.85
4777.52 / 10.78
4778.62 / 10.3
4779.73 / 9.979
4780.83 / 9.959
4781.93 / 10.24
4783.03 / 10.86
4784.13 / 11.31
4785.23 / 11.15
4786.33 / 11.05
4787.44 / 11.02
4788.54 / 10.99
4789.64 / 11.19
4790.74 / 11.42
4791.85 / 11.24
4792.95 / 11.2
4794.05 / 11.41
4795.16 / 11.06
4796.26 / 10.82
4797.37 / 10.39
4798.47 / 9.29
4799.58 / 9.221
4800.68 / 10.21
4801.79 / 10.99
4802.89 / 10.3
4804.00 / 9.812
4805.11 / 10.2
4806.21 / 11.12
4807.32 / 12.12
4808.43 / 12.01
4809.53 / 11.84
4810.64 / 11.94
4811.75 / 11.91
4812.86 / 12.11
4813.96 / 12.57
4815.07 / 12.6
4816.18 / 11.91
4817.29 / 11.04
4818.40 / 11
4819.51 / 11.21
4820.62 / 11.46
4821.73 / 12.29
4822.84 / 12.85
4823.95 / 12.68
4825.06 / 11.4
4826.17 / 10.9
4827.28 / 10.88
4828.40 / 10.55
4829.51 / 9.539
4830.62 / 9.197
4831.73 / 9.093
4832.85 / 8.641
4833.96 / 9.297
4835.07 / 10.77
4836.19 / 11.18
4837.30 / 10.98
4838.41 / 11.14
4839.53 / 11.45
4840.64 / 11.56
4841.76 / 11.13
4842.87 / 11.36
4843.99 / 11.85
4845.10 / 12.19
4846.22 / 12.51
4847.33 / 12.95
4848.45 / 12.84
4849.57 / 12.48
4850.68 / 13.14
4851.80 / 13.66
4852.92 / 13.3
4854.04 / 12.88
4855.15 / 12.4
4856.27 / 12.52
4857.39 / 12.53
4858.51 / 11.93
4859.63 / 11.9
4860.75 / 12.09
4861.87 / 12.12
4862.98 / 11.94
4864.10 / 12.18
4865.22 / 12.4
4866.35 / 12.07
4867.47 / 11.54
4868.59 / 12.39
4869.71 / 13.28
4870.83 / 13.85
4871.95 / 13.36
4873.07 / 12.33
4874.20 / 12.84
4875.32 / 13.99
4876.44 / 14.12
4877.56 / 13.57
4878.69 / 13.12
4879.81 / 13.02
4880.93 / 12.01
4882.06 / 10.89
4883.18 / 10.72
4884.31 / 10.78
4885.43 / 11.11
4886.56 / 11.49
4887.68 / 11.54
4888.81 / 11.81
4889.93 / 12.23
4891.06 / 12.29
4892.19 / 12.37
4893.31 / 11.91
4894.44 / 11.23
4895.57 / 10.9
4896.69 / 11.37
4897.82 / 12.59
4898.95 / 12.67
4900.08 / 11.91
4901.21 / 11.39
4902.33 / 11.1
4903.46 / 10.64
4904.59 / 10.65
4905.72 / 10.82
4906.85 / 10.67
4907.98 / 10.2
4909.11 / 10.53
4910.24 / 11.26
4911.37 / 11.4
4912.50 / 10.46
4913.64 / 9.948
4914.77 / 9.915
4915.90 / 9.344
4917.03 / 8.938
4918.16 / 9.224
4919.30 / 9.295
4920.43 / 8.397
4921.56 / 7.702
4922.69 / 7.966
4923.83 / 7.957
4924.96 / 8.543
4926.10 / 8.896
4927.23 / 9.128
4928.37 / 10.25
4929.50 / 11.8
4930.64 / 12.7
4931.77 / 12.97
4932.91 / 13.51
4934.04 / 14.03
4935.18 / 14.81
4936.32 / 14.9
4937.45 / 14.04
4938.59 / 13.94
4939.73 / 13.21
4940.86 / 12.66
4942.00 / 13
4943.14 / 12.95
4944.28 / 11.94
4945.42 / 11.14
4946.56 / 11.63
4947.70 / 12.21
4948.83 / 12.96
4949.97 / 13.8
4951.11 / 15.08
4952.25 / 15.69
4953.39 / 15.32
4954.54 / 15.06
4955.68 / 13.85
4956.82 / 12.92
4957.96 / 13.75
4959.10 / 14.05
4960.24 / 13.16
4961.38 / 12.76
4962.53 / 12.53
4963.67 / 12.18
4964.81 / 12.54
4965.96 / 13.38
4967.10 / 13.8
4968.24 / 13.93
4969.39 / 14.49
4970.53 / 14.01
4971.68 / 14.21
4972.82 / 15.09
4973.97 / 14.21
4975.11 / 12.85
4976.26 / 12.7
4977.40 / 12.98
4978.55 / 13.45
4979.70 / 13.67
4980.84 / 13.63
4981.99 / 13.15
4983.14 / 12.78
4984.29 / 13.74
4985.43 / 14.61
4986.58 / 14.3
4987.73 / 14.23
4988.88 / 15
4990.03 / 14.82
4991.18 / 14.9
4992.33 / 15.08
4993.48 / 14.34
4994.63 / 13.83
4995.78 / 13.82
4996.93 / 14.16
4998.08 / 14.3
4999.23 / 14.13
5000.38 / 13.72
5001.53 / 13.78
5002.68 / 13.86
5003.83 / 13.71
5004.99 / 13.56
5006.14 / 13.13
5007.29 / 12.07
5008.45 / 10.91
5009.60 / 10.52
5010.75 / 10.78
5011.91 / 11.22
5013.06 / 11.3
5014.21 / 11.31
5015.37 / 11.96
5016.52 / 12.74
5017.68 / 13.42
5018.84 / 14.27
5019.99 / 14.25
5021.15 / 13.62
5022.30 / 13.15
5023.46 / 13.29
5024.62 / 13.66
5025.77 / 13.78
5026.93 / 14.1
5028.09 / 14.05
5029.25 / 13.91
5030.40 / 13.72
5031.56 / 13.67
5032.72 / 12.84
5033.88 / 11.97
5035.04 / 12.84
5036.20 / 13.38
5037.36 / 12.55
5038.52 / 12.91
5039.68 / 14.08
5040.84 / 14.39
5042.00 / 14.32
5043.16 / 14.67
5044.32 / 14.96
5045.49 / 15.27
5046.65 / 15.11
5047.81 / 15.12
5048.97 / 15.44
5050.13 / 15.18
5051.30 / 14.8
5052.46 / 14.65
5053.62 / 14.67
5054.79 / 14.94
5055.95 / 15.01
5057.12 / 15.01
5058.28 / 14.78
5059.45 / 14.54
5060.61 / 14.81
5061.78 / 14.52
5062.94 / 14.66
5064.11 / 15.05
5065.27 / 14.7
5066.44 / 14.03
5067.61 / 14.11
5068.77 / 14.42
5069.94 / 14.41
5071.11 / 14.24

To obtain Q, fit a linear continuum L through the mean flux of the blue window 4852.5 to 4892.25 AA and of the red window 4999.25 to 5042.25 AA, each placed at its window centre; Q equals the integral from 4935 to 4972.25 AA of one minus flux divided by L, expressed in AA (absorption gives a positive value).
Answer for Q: -2.2 AA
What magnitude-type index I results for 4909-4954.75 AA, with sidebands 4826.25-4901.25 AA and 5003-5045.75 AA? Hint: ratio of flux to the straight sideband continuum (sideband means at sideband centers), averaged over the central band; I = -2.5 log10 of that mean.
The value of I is 0.07 mag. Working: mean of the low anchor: 11.9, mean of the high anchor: 13.1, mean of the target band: 11.7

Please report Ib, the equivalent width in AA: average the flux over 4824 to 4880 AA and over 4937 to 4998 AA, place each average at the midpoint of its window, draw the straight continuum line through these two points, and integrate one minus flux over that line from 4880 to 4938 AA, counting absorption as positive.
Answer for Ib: 7.9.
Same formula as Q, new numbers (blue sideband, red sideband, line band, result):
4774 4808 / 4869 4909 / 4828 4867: -0.8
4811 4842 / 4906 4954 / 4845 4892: -4.8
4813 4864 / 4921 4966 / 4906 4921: 2.8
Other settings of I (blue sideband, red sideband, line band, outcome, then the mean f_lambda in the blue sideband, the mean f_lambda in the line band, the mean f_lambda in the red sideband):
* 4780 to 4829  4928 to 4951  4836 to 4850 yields -0.01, 11.2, 11.8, 13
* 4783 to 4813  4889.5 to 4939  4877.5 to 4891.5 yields -0.07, 11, 11.8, 11.1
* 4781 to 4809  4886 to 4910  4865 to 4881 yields -0.15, 10.8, 13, 11.4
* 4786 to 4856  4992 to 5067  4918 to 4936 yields 0.19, 11.3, 10.5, 13.8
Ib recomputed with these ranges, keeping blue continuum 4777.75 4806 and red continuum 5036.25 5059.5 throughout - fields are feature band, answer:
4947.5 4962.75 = -0.8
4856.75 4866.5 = -0.4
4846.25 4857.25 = -1.3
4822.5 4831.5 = 0.2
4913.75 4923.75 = 3.0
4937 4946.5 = 0.1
